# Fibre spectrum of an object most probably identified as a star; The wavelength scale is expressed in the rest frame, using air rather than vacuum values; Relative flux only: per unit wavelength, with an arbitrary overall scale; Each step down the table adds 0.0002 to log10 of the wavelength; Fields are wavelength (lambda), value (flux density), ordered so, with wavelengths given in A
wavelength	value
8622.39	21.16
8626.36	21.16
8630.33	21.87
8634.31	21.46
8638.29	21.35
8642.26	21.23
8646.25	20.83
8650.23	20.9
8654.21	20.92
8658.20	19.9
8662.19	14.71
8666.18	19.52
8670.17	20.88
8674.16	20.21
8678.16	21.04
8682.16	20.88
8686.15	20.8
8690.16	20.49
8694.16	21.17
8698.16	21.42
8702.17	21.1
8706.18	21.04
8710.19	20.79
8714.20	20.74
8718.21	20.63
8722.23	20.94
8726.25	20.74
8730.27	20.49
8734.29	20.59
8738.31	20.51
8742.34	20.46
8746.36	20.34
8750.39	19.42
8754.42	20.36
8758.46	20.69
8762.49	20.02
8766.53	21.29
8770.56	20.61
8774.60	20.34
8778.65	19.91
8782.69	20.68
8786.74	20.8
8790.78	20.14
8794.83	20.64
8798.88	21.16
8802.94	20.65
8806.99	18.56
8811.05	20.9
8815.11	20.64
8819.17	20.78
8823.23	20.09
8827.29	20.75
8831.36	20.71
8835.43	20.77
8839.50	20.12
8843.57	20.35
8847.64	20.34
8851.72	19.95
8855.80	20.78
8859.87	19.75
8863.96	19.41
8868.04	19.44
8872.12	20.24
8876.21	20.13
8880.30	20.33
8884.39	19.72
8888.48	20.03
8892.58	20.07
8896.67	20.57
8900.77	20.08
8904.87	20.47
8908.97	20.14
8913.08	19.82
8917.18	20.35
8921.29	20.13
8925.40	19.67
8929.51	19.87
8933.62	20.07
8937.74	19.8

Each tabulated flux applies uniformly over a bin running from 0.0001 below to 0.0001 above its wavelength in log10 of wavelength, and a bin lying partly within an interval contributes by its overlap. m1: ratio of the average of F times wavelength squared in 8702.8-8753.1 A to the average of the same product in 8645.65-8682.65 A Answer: 1.0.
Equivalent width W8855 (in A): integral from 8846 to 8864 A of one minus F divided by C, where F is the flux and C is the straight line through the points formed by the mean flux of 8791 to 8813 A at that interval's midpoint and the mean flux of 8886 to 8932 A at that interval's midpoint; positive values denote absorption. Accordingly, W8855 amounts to 0.1 A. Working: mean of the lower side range 20.4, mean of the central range 20.1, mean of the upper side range 20.1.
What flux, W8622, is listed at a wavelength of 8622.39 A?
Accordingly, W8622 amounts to 21.16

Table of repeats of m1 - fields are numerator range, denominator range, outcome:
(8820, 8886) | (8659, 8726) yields 1.03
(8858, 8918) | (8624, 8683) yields 1.03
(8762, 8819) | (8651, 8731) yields 1.03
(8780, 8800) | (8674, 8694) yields 1.02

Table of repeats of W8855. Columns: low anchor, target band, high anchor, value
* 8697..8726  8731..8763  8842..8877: 0.6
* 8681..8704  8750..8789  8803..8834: 0.3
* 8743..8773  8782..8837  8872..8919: -0.6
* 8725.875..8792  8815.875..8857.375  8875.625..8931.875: -0.4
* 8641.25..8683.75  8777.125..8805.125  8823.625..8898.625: -0.6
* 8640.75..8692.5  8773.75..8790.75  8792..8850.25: 0.0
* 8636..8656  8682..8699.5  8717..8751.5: -0.1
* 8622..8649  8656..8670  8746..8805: 1.8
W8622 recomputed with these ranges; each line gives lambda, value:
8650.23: 20.9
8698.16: 21.42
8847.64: 20.34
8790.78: 20.14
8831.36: 20.71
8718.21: 20.63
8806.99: 18.56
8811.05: 20.9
